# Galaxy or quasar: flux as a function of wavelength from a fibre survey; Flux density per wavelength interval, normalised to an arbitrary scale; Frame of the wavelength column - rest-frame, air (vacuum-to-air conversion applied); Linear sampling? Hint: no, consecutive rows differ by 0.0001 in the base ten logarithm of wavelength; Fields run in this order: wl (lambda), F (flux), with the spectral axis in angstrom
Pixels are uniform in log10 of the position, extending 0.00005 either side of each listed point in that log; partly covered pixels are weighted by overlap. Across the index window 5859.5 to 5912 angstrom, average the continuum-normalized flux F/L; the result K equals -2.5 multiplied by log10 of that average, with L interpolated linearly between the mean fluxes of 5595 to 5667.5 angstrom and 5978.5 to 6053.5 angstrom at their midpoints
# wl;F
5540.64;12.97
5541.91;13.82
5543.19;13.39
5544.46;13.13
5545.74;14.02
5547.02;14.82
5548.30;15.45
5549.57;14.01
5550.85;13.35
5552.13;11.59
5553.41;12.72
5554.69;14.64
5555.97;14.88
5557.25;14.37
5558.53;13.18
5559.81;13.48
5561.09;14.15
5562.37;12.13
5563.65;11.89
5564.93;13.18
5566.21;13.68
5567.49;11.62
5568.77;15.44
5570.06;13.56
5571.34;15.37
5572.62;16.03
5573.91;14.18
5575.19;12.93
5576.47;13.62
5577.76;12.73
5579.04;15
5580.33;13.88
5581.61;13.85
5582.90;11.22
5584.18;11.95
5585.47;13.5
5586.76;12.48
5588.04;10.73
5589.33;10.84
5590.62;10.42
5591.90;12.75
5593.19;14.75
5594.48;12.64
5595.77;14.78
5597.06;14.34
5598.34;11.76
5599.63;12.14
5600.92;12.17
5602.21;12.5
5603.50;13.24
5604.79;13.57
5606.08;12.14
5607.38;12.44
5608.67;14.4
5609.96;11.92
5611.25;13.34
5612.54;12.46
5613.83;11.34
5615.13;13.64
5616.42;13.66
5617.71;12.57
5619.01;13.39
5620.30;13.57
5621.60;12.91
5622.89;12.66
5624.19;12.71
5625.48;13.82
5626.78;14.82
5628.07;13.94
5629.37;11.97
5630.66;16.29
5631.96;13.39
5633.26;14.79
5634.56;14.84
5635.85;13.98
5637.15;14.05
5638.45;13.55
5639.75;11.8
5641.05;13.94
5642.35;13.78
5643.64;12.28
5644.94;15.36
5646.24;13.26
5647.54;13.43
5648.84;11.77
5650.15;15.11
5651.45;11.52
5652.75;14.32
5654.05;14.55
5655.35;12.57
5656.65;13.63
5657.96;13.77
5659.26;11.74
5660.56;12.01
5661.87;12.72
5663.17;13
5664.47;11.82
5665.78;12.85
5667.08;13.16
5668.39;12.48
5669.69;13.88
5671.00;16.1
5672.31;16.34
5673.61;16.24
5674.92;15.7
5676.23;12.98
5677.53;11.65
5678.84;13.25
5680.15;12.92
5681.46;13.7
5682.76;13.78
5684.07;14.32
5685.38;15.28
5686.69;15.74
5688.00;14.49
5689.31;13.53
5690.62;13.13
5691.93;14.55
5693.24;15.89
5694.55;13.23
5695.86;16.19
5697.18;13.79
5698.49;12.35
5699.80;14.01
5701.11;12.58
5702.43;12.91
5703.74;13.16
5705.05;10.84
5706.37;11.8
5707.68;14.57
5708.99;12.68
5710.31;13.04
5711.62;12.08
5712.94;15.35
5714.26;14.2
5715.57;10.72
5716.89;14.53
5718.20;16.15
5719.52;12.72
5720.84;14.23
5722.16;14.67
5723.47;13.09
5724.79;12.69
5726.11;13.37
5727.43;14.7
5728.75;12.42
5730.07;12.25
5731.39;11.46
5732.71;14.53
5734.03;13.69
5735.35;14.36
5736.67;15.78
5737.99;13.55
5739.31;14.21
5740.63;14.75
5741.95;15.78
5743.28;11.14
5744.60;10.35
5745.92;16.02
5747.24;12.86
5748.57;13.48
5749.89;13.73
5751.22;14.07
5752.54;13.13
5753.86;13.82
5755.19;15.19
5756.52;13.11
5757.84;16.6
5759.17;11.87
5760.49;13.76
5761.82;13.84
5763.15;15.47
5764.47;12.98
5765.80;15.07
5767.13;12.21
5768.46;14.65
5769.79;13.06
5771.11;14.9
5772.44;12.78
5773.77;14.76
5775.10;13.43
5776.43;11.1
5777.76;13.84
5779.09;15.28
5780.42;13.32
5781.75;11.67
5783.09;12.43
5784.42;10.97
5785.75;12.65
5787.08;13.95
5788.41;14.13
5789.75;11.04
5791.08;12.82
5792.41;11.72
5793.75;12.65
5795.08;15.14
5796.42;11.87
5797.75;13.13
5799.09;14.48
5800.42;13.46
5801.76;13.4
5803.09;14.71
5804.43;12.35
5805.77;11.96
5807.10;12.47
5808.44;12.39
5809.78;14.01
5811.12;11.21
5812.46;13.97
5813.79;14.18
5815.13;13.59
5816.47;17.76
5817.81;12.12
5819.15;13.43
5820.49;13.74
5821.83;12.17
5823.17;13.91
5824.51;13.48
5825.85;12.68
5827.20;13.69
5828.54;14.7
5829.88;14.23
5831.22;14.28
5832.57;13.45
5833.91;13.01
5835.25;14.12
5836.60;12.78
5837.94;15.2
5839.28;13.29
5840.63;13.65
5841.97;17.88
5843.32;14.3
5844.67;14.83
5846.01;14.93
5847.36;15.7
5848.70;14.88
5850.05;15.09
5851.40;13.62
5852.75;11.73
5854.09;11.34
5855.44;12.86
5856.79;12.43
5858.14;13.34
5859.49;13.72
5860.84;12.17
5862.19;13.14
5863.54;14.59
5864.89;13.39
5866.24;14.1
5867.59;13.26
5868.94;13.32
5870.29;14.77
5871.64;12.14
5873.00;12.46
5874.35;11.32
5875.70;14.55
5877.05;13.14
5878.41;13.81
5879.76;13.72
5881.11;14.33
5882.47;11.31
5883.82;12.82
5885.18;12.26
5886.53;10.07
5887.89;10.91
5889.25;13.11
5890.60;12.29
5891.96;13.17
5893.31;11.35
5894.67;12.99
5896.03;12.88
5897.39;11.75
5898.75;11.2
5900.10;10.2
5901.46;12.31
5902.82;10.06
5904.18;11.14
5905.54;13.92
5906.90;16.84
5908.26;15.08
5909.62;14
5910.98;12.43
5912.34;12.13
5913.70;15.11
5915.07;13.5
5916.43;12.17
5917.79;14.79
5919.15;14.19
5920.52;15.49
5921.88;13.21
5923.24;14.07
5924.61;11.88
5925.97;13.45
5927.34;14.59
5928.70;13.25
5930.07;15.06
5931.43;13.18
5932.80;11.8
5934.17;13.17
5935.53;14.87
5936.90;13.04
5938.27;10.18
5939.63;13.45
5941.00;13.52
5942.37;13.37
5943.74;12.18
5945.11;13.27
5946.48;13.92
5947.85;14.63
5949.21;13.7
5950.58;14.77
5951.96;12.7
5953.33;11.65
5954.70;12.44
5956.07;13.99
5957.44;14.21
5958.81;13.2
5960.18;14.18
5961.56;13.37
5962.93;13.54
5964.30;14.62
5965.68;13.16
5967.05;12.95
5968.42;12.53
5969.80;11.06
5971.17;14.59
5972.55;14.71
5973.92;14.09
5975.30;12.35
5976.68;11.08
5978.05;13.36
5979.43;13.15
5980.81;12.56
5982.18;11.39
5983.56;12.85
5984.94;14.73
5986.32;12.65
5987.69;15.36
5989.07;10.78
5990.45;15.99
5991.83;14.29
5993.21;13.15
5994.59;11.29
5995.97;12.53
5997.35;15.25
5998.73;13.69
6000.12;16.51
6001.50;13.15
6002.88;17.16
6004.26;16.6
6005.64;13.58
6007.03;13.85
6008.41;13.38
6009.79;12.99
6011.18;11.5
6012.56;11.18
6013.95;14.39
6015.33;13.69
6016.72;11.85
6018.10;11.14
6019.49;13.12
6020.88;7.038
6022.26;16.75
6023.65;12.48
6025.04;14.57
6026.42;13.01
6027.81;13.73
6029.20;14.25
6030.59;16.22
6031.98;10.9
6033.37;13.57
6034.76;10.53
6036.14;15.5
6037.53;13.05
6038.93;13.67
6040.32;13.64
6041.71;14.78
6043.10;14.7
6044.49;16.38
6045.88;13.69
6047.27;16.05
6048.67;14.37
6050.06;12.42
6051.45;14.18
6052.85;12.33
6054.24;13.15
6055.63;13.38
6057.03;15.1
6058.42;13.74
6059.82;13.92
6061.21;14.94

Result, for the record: 0.05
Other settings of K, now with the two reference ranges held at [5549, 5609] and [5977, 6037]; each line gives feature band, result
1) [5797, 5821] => -0.01 mag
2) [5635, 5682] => -0.02 mag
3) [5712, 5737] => -0.03 mag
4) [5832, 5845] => -0.07 mag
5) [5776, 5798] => 0.04 mag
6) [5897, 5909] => 0.07 mag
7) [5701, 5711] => 0.05 mag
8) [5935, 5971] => 0.01 mag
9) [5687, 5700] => -0.07 mag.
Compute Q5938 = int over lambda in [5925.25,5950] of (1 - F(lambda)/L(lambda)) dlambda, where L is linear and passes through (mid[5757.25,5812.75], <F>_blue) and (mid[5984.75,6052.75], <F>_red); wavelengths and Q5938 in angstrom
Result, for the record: 0.3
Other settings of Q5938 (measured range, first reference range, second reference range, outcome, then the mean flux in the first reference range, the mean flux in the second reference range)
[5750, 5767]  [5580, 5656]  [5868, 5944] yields -1.2 angstrom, 13.1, 13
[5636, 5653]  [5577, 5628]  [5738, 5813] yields -0.5 angstrom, 12.9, 13.4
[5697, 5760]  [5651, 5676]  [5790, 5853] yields 0.6 angstrom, 13.6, 13.7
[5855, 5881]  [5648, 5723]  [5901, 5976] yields 0.3 angstrom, 13.6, 13.4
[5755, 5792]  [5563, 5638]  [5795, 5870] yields 0.3 angstrom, 13.2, 13.6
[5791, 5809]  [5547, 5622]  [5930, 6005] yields 0.4 angstrom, 13.2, 13.5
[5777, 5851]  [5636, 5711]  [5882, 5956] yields -2.0 angstrom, 13.6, 13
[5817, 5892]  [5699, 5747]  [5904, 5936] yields 1.3 angstrom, 13.4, 13.8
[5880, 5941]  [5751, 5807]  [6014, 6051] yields 2.3 angstrom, 13.4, 13.5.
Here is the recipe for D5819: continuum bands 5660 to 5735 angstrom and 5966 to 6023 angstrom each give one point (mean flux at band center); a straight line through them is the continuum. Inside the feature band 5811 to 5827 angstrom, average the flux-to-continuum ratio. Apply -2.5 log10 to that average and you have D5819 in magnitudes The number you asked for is -0.01 mag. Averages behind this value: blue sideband 13.6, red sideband 13.3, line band 13.6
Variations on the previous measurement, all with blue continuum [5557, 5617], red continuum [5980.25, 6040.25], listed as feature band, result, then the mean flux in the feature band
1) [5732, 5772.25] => -0.057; 13.9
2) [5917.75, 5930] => -0.044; 13.9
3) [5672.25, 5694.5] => -0.086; 14.2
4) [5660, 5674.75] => -0.050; 13.8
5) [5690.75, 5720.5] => -0.028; 13.5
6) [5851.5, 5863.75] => 0.042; 12.8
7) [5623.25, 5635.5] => -0.073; 14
